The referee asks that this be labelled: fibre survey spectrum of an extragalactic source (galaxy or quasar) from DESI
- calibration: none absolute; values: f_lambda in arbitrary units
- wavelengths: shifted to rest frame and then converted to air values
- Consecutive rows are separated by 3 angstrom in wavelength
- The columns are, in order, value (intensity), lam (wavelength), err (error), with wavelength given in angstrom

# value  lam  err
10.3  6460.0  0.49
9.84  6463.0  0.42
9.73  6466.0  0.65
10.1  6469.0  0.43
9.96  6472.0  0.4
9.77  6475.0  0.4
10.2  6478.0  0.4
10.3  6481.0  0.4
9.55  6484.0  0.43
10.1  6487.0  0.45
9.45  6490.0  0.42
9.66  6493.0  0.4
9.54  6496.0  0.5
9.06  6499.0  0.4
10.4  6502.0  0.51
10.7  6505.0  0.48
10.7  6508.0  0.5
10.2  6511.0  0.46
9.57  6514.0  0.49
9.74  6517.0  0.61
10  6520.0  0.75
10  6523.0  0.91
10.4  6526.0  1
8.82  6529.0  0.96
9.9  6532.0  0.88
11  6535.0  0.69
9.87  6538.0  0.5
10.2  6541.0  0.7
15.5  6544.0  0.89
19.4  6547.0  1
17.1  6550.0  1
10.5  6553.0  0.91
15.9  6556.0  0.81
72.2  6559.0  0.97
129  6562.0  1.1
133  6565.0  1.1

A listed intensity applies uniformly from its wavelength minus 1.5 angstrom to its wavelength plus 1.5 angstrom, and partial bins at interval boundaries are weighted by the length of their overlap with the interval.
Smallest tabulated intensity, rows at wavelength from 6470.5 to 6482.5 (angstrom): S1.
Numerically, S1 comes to 9.77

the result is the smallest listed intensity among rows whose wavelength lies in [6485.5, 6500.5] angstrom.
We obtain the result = 9.06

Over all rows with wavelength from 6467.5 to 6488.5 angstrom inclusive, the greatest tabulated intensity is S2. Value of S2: 10.3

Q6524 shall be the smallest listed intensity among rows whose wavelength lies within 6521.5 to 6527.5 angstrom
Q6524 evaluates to 10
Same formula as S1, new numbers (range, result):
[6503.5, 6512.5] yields 10.2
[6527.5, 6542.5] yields 8.82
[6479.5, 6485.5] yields 9.55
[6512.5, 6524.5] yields 9.57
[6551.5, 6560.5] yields 10.5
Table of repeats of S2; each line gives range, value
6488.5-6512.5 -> 10.7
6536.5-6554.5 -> 19.4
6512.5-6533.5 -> 10.4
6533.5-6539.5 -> 11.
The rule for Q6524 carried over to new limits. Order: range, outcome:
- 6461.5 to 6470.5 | 9.73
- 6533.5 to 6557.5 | 9.87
